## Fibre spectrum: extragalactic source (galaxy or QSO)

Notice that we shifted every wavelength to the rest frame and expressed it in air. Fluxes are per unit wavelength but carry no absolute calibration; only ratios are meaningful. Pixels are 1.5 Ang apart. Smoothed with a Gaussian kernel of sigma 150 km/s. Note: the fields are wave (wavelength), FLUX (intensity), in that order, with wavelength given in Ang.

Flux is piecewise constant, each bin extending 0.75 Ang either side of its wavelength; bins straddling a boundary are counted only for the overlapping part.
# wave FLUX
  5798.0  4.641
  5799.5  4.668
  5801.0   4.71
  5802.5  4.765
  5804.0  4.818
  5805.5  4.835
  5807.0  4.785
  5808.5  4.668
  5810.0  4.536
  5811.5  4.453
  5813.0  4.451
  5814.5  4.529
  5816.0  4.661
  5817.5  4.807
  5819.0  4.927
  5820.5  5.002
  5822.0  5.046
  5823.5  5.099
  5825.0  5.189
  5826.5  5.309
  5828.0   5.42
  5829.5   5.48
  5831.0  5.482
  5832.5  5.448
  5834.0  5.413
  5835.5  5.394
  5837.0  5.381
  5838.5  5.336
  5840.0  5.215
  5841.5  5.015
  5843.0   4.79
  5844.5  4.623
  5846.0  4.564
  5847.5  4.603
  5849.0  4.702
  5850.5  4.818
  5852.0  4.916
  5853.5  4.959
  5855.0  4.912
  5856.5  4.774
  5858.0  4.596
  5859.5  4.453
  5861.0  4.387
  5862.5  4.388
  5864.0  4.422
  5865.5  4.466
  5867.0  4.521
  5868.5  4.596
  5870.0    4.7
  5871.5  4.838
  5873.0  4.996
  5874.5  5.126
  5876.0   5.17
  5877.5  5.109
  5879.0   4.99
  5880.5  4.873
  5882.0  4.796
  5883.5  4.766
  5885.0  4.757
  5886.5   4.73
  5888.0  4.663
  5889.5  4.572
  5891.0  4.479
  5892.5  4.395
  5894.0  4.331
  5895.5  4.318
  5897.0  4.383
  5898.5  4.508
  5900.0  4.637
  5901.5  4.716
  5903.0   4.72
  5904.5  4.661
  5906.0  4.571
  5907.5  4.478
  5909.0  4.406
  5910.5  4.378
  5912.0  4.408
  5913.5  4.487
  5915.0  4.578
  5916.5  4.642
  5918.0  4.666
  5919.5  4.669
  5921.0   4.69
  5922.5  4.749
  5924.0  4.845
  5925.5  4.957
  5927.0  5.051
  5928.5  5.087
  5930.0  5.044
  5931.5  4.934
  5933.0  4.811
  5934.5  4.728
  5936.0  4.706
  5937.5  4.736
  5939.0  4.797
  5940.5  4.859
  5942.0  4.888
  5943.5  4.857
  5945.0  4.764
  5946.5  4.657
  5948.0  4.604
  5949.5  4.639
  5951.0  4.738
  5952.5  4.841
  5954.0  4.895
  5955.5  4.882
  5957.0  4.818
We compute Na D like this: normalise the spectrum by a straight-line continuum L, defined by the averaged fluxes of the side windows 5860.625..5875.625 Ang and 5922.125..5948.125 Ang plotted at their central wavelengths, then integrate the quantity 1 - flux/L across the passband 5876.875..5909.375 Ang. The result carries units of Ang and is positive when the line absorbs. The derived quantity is 0.7 Ang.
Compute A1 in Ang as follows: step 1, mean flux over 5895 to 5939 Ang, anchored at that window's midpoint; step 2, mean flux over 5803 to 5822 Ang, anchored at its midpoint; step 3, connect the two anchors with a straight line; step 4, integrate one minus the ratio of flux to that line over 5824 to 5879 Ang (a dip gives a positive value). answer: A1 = -2.7 Ang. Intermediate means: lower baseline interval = 4.72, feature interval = 4.93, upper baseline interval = 4.68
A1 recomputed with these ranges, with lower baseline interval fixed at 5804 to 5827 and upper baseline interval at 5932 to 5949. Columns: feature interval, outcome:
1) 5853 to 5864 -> 0.4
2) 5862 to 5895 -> 0.5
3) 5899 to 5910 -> 0.4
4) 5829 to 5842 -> -1.5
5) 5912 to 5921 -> 0.3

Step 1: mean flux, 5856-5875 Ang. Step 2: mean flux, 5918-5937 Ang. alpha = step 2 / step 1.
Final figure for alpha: 1.05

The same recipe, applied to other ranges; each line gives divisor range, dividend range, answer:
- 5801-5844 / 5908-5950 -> 0.95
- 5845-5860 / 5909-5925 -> 0.97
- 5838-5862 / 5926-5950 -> 1.01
